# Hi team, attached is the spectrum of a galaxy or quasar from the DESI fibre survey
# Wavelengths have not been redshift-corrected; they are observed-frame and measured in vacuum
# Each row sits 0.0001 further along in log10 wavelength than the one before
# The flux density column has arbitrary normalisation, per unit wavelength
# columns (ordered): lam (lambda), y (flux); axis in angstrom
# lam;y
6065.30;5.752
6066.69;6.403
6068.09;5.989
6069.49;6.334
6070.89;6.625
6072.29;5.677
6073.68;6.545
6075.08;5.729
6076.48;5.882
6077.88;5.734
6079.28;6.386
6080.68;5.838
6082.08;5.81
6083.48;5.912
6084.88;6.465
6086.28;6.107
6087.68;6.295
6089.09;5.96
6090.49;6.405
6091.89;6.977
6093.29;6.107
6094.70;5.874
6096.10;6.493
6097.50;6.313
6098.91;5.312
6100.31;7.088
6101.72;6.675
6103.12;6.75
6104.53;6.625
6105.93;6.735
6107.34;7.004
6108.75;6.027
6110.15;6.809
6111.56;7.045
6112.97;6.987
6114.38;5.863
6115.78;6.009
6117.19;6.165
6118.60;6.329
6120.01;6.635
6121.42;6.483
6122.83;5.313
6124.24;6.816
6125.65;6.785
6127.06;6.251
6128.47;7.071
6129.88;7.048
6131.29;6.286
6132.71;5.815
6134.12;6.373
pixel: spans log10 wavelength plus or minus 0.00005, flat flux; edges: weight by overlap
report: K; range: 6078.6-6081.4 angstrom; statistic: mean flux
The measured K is 6.11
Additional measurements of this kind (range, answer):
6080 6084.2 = 5.86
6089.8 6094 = 6.49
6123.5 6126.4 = 6.78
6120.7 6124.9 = 6.2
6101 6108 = 6.75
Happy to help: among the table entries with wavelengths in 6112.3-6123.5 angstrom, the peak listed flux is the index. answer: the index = 6.987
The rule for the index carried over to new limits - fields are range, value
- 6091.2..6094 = 6.977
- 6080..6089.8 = 6.465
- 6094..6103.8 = 7.088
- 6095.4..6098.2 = 6.493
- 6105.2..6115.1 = 7.045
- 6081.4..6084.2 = 5.912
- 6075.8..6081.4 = 6.386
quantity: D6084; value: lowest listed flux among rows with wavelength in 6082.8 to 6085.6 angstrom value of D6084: 5.912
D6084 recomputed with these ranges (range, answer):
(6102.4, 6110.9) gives 6.027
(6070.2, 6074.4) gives 5.677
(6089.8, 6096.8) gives 5.874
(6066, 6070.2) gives 5.989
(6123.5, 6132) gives 6.251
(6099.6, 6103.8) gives 6.675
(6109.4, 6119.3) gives 5.863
